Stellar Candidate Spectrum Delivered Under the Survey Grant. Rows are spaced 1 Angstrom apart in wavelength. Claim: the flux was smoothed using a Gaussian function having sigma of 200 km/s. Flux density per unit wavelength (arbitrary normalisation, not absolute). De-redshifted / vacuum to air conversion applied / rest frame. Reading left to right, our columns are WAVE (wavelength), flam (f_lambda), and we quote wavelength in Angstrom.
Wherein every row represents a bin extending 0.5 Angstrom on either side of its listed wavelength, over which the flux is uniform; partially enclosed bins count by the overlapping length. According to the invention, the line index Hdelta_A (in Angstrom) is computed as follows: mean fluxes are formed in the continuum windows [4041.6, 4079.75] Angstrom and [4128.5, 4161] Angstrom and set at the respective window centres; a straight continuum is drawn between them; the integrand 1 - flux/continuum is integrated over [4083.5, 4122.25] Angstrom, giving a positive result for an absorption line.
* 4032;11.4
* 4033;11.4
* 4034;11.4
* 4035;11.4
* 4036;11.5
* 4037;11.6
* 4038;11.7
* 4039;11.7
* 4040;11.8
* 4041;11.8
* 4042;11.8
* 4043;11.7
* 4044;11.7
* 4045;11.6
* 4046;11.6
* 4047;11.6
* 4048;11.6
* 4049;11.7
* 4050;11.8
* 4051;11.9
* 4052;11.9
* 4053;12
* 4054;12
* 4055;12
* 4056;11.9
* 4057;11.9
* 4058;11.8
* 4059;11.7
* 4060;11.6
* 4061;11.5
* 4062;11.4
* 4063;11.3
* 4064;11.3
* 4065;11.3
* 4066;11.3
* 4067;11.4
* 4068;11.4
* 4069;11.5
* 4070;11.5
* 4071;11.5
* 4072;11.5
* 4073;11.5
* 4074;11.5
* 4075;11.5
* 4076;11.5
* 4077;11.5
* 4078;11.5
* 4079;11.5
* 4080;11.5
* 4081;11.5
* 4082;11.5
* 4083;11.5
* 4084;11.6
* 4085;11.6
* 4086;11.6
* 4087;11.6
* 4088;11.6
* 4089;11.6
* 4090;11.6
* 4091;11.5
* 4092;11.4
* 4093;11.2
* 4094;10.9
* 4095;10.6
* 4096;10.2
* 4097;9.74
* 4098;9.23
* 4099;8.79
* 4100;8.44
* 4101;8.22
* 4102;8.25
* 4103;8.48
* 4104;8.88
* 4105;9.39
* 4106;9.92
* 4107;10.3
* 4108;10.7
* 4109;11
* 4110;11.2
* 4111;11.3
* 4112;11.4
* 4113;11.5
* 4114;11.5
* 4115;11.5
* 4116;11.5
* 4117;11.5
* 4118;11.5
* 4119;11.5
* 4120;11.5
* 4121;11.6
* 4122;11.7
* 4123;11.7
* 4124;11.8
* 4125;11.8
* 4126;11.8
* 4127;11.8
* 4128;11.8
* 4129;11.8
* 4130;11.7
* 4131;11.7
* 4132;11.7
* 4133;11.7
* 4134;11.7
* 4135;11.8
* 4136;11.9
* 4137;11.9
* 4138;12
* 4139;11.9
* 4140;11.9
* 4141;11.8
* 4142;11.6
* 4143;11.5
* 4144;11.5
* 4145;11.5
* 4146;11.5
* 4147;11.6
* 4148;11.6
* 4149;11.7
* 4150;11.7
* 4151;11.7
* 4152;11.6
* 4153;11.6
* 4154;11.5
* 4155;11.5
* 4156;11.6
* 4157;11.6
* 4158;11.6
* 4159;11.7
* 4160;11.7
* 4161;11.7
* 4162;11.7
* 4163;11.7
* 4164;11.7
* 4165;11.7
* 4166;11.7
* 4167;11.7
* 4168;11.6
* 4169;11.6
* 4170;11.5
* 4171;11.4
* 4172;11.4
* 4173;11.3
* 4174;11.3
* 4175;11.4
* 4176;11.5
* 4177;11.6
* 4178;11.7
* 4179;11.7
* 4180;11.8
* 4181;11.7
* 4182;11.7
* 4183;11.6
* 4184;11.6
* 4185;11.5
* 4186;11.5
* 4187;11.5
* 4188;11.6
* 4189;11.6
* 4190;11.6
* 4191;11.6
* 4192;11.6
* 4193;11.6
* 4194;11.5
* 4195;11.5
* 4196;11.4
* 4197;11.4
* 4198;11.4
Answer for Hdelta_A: 3.1 Angstrom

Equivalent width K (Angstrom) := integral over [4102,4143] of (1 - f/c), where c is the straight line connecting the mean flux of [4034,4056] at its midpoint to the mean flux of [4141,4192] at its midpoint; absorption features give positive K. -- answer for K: 1.18 Angstrom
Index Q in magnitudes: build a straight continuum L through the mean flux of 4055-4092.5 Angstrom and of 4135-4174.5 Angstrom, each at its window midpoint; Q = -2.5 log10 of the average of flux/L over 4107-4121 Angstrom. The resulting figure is 0.024 mag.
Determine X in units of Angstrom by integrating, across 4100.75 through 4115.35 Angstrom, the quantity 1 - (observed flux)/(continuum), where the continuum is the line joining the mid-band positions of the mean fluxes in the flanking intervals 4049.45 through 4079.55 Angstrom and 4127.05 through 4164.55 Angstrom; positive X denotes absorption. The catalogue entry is 1.7 Angstrom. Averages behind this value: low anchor 11.6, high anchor 11.7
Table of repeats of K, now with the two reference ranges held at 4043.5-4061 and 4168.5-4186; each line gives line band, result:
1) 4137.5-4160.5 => -0.10 Angstrom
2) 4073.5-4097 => 0.72 Angstrom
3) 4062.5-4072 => 0.28 Angstrom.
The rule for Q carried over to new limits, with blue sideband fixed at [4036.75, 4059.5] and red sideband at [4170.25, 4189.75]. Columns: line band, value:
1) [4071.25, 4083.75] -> 0.02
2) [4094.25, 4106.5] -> 0.26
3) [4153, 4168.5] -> -0.01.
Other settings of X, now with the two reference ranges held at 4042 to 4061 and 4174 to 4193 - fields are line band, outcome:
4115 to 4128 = 0.04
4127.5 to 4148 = -0.12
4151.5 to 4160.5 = 0.02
